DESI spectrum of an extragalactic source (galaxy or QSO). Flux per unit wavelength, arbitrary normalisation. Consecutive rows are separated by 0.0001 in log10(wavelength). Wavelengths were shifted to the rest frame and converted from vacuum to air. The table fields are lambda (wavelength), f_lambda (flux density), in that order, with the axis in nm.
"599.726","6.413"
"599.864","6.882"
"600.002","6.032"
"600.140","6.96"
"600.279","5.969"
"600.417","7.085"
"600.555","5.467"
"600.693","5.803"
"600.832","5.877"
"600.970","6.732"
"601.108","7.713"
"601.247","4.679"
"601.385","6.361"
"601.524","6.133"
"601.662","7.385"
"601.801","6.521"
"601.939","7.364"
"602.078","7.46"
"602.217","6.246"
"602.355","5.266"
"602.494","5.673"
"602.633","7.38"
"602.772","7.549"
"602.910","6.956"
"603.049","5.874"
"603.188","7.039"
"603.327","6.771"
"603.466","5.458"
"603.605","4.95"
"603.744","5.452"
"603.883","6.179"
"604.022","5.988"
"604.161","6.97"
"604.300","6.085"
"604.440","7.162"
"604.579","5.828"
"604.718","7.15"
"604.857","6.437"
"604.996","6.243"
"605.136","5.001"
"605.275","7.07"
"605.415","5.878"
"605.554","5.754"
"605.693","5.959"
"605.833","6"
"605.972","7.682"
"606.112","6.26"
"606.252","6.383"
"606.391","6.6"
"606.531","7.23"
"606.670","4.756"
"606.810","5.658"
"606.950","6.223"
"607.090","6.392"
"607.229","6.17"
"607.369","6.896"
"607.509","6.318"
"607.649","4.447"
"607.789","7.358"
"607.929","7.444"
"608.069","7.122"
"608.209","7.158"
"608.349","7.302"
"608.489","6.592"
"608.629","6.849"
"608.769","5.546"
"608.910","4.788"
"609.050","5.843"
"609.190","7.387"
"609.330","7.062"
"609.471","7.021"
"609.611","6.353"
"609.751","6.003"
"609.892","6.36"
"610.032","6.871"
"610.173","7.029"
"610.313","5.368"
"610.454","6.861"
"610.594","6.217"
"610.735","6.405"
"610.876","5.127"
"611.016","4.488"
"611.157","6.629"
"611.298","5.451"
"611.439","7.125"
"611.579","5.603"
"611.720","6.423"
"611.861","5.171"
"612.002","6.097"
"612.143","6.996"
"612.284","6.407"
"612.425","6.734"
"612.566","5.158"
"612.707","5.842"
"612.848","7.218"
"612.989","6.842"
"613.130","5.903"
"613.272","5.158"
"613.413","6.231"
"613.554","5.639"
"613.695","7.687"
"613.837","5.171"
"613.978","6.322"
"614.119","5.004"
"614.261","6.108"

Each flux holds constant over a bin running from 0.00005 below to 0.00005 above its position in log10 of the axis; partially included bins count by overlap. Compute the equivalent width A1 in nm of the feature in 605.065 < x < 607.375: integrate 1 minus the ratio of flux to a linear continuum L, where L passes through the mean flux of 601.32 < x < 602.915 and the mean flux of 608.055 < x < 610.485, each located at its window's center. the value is 0.13 nm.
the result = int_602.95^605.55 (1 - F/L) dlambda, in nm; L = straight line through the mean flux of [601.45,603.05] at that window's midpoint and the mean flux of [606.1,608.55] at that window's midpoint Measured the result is 0.16 nm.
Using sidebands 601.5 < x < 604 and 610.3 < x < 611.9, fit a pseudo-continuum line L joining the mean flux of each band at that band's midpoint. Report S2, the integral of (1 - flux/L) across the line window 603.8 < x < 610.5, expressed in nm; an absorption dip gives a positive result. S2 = -0.25 nm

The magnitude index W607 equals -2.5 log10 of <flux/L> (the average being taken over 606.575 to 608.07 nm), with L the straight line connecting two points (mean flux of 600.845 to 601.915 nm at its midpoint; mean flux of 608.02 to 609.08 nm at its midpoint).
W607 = 0.033 mag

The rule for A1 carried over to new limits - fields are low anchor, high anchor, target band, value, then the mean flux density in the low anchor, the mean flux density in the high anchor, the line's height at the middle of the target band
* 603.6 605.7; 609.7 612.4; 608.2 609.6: -0.083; 6.17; 6.15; 6.16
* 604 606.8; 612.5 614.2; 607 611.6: -0.141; 6.31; 6.02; 6.17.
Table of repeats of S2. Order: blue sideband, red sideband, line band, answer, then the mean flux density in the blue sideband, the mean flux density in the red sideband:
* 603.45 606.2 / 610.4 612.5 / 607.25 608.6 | -0.125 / 6.19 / 6.11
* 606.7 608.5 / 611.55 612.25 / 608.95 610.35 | -0.046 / 6.5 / 6.1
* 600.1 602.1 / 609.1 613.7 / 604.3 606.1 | 0.013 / 6.47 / 6.25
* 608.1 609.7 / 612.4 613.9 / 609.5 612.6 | 0.089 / 6.55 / 6.13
